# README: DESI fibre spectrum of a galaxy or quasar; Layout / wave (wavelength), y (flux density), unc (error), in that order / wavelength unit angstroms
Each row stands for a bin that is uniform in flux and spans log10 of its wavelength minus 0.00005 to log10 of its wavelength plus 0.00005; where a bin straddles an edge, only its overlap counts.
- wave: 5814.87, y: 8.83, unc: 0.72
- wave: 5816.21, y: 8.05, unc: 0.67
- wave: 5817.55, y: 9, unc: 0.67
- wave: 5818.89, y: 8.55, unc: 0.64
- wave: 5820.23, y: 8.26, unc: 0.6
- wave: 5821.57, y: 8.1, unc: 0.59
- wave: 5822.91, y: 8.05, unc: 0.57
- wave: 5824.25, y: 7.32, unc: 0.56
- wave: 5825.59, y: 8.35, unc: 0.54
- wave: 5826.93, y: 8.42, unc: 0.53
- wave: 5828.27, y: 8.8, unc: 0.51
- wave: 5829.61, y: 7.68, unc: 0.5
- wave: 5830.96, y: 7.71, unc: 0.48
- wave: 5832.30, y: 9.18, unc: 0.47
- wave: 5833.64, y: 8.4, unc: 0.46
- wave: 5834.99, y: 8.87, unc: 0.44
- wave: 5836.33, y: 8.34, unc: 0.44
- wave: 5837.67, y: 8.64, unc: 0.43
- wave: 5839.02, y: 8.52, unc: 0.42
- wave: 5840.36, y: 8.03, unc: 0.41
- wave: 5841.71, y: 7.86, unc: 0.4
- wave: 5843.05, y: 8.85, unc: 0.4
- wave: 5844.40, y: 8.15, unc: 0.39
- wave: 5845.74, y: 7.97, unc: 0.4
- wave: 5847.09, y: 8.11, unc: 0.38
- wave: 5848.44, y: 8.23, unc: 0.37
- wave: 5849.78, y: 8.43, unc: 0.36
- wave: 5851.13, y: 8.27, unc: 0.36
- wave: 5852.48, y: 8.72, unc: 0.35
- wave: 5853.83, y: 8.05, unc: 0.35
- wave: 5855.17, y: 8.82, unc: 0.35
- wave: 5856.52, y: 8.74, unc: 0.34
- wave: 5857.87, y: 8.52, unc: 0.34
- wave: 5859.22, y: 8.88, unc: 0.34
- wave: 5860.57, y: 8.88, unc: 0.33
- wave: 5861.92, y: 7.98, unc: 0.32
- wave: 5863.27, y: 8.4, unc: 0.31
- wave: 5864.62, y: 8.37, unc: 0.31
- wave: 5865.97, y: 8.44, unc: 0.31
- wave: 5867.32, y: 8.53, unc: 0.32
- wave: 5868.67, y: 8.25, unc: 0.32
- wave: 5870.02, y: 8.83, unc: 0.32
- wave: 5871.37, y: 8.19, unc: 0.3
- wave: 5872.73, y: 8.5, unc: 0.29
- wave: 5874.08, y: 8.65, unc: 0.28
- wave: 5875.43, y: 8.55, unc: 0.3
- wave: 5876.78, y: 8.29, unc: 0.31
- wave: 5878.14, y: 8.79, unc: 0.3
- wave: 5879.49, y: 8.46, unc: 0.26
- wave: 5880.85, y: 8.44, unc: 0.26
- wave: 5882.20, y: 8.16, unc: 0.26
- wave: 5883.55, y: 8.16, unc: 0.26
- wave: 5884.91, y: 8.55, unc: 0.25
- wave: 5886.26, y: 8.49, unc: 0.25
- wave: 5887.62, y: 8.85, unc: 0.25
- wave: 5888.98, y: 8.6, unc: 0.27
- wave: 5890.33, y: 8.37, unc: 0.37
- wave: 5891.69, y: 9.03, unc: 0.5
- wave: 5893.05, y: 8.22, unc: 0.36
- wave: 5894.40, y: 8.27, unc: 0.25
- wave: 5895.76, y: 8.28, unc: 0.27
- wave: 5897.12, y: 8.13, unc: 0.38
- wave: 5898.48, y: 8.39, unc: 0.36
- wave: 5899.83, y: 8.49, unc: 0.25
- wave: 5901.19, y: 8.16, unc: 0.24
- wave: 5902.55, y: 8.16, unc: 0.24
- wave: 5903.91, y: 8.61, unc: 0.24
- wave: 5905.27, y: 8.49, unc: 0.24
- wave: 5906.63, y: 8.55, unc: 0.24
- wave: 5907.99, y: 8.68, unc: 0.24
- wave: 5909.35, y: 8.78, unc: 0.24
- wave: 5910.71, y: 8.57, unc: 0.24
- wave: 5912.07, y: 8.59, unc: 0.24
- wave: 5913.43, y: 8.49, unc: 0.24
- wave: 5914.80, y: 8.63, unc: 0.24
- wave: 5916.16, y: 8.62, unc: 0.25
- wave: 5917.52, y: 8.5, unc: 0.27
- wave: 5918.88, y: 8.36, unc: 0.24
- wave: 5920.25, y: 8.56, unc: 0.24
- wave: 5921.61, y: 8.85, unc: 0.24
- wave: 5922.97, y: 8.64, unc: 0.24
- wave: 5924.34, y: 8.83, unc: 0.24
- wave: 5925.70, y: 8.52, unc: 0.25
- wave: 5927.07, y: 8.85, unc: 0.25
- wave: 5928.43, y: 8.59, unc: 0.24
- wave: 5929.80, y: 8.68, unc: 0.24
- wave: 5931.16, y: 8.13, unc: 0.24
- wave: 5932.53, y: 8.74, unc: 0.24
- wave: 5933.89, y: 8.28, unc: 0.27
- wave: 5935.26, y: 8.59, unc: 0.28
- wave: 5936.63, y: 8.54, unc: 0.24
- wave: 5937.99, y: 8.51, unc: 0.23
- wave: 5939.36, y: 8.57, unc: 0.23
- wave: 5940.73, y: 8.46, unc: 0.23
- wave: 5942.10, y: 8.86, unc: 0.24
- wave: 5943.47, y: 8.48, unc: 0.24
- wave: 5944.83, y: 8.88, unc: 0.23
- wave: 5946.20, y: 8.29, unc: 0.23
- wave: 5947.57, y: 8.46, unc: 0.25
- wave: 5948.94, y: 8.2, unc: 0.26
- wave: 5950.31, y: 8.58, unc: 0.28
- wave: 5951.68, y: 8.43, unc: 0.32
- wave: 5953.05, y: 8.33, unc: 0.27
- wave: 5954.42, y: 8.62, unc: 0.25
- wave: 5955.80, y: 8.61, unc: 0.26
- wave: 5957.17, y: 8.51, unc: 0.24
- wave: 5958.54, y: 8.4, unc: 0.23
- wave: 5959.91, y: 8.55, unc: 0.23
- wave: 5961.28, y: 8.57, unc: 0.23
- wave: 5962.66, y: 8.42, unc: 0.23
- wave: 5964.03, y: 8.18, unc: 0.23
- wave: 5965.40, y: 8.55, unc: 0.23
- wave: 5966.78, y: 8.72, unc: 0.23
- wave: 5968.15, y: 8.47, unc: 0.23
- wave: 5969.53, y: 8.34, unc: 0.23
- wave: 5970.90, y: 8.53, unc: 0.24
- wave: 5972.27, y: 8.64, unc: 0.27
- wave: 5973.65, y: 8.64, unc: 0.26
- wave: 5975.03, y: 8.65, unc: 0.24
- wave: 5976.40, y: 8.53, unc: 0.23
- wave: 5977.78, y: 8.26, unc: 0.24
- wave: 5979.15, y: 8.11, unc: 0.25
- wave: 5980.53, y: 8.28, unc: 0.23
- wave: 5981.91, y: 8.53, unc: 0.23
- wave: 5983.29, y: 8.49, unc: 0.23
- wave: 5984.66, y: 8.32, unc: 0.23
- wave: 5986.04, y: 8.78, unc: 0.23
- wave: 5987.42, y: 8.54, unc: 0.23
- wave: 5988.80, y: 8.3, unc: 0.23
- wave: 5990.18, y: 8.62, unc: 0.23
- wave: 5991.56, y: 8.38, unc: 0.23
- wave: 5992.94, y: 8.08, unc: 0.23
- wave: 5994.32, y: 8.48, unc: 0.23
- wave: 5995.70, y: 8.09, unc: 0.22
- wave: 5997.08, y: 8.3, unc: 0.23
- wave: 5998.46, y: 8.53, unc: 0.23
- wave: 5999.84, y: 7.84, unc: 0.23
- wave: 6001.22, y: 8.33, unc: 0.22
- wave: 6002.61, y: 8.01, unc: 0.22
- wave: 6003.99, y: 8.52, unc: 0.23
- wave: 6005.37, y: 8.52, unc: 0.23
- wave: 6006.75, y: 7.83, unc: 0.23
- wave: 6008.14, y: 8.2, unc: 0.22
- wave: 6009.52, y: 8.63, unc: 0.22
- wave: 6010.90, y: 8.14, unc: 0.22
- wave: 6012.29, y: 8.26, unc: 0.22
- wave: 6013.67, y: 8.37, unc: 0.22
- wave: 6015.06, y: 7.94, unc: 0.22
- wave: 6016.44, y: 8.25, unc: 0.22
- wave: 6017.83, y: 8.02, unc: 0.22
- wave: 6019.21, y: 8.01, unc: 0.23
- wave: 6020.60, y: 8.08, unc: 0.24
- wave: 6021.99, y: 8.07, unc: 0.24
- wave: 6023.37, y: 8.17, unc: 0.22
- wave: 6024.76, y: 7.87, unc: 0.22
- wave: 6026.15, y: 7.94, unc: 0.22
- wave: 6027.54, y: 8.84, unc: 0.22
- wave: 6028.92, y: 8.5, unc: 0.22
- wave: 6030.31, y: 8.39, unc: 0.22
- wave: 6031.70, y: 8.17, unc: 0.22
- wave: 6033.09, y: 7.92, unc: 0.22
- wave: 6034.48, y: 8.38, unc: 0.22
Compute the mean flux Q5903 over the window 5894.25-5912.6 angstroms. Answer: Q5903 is 8.44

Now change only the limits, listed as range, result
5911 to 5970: 8.53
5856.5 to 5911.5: 8.48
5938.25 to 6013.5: 8.42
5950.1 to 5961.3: 8.51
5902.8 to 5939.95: 8.58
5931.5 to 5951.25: 8.52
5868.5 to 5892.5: 8.51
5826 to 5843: 8.39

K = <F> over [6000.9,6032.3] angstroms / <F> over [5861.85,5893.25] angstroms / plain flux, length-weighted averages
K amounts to 1.0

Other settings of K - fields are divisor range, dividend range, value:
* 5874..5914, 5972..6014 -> 0.99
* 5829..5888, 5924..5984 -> 1.01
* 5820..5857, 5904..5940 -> 1.03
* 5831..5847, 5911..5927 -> 1.02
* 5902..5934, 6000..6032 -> 0.96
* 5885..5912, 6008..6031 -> 0.97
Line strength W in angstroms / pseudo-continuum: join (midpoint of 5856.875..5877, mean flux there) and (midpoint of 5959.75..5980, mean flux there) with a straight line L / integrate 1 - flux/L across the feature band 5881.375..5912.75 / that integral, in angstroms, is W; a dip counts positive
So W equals 0.1 angstroms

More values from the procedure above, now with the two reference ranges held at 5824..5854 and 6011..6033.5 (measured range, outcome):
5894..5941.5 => -1.5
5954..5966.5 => -0.4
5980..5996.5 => -0.4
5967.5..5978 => -0.4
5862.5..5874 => -0.2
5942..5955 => -0.4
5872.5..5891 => -0.5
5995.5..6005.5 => -0.1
